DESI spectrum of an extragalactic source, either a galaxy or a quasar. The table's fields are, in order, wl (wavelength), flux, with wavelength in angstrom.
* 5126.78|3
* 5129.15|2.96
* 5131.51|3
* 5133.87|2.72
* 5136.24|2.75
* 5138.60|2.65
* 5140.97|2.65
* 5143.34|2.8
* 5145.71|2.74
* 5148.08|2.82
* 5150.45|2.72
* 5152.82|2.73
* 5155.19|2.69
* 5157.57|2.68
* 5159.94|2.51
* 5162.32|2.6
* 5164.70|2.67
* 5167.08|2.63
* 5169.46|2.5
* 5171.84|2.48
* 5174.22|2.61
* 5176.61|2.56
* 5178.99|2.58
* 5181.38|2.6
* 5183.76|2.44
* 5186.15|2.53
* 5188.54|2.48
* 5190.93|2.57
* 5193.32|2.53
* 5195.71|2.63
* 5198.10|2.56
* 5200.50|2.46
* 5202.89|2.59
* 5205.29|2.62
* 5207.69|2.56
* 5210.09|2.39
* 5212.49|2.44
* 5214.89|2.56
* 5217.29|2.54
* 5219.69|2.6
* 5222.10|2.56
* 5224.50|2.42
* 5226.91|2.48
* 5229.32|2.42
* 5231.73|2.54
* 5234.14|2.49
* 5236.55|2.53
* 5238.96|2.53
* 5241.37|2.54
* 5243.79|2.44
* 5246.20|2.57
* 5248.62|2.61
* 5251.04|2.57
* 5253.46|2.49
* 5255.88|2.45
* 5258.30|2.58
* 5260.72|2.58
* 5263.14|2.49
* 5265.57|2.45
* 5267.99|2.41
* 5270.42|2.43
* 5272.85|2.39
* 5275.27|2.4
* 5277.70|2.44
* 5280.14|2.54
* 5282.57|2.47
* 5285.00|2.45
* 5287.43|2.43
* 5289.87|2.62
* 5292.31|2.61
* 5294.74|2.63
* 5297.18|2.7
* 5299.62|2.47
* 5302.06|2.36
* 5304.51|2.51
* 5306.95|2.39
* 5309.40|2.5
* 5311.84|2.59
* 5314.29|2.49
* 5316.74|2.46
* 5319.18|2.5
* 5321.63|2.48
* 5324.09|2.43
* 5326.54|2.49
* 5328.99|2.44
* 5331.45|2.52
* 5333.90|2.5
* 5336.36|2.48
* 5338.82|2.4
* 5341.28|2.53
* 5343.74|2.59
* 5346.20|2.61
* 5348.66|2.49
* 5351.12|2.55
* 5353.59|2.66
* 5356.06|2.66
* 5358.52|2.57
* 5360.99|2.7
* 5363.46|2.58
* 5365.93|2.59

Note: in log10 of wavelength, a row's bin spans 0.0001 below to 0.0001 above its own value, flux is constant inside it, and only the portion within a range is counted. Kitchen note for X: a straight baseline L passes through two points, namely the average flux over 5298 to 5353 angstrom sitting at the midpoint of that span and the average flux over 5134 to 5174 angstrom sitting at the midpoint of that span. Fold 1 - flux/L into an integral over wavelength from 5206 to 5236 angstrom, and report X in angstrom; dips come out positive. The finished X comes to 1.1 angstrom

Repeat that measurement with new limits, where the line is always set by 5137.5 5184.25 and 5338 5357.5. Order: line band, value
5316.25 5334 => 0.7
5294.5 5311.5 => 0.5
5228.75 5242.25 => 0.5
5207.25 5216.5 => 0.5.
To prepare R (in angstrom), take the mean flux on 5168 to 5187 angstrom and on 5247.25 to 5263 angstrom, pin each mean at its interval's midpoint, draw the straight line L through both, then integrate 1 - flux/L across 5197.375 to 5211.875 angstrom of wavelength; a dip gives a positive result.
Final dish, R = 0.1 angstrom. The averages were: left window 2.54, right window 2.54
